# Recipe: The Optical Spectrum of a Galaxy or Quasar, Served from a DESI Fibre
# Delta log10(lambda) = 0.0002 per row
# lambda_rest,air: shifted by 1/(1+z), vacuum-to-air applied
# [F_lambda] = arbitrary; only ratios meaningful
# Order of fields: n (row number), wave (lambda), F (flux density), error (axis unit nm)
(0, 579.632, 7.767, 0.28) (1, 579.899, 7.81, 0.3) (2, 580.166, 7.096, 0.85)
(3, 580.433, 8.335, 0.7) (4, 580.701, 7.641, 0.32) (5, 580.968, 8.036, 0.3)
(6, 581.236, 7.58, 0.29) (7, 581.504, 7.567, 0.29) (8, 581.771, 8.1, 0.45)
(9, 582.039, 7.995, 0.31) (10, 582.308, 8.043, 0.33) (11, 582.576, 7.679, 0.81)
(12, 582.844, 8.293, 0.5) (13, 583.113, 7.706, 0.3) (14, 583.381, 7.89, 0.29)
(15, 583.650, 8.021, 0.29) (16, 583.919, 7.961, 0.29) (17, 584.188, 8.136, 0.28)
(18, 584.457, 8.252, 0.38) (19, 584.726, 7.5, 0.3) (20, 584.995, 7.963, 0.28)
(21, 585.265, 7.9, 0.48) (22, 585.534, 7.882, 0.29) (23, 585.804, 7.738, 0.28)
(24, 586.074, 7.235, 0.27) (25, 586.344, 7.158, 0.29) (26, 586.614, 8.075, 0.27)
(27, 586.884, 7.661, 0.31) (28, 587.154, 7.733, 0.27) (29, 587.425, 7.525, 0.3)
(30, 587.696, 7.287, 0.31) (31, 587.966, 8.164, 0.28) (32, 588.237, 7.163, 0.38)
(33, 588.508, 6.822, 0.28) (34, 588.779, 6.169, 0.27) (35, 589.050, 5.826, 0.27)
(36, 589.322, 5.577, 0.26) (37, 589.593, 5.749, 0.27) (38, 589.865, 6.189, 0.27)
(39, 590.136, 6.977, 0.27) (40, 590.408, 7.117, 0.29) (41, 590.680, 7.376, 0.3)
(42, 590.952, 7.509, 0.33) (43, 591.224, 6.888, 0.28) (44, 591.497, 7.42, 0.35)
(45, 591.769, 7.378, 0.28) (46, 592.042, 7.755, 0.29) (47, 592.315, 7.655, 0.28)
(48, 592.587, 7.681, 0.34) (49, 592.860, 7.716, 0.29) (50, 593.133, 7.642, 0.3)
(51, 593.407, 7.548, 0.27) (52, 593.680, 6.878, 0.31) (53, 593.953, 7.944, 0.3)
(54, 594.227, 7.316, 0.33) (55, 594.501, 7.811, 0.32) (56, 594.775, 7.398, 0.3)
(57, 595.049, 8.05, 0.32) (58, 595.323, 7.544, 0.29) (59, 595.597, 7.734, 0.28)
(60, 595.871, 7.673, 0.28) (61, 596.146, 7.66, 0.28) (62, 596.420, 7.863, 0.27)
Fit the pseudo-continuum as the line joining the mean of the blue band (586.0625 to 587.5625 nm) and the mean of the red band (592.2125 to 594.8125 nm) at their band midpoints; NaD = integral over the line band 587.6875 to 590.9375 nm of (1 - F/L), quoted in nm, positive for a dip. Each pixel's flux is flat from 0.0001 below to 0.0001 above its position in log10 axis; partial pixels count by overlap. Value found 0.37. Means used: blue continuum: 7.59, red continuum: 7.56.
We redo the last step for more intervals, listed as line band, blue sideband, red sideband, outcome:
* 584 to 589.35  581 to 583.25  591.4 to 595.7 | 0.233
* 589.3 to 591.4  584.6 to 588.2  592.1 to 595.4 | 0.243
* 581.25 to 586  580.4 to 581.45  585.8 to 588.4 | -0.120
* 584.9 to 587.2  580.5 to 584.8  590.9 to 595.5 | 0.027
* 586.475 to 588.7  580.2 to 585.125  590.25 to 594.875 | 0.051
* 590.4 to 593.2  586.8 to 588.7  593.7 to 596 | 0.028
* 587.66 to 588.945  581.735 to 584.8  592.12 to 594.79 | 0.115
